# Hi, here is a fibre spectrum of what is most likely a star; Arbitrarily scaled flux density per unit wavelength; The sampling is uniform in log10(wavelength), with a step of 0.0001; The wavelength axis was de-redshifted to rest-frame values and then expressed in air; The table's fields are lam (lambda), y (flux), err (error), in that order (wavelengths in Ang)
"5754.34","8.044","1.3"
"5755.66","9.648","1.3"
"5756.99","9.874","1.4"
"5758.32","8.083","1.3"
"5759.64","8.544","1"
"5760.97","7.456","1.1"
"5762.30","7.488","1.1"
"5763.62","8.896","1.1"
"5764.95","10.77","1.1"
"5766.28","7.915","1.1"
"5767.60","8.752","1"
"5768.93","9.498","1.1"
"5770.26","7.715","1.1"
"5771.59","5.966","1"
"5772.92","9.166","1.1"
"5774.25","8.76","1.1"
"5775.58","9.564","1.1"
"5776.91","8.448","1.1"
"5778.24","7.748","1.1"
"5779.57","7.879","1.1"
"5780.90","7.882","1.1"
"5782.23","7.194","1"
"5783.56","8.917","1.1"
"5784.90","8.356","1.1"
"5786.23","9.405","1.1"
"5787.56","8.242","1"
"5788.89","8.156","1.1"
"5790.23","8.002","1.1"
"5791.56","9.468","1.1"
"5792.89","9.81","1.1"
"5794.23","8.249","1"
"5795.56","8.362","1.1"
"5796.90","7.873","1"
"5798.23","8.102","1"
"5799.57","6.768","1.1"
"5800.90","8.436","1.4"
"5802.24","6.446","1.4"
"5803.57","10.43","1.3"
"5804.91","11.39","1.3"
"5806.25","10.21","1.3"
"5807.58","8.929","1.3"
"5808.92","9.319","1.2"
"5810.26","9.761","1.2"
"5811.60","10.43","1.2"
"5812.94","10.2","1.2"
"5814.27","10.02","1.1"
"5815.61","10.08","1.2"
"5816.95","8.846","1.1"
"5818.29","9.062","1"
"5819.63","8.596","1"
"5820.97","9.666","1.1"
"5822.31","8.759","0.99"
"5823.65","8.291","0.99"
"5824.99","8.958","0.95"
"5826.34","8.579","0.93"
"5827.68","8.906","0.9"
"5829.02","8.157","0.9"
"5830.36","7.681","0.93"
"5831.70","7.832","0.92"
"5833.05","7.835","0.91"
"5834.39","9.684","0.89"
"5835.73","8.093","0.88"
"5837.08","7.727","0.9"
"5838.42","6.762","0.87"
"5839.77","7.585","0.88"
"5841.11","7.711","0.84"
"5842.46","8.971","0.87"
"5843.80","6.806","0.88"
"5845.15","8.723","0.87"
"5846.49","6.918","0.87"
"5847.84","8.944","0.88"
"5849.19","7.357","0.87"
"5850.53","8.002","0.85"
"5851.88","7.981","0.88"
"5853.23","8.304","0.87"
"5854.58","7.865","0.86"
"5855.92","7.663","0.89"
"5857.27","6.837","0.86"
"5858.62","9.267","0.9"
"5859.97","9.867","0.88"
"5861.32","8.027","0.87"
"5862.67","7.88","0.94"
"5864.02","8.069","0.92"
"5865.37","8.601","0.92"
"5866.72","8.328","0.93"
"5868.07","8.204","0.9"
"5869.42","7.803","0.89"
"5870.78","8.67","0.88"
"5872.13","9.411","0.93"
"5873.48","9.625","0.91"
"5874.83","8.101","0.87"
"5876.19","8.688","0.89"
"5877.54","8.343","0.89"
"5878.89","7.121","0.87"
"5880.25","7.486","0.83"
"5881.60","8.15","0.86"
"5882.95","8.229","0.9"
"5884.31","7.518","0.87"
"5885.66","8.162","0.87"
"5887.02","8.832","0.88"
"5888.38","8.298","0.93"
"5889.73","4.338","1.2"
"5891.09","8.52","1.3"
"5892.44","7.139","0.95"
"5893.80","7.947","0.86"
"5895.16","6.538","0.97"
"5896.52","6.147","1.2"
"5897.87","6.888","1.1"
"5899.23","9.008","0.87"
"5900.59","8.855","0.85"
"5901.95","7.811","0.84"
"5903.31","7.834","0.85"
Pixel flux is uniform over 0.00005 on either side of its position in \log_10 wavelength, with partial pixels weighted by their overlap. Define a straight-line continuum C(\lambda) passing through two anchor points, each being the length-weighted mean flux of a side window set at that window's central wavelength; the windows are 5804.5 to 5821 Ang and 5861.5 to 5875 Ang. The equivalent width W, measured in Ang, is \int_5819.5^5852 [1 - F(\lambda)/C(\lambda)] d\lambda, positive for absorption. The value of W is 3.6 Ang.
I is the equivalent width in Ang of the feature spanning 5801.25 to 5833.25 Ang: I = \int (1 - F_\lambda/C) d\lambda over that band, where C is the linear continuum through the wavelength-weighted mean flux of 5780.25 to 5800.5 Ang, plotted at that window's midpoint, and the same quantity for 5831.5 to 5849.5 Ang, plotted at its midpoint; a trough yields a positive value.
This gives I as -3.9 Ang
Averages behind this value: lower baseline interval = 8.32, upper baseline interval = 7.94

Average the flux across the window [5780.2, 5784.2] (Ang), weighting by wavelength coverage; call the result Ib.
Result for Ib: 8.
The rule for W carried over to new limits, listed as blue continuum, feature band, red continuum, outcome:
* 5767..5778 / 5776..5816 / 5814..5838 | -1.2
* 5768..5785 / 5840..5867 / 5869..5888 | 0.6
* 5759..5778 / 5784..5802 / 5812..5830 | 0.8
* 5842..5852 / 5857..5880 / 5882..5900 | -2.0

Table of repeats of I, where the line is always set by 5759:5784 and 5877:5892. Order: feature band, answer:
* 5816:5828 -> -1.2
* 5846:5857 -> 0.1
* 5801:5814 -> -2.4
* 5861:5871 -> -0.5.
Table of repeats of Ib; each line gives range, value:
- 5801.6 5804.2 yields 8.45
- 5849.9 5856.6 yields 7.96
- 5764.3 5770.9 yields 8.93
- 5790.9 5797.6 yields 8.75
